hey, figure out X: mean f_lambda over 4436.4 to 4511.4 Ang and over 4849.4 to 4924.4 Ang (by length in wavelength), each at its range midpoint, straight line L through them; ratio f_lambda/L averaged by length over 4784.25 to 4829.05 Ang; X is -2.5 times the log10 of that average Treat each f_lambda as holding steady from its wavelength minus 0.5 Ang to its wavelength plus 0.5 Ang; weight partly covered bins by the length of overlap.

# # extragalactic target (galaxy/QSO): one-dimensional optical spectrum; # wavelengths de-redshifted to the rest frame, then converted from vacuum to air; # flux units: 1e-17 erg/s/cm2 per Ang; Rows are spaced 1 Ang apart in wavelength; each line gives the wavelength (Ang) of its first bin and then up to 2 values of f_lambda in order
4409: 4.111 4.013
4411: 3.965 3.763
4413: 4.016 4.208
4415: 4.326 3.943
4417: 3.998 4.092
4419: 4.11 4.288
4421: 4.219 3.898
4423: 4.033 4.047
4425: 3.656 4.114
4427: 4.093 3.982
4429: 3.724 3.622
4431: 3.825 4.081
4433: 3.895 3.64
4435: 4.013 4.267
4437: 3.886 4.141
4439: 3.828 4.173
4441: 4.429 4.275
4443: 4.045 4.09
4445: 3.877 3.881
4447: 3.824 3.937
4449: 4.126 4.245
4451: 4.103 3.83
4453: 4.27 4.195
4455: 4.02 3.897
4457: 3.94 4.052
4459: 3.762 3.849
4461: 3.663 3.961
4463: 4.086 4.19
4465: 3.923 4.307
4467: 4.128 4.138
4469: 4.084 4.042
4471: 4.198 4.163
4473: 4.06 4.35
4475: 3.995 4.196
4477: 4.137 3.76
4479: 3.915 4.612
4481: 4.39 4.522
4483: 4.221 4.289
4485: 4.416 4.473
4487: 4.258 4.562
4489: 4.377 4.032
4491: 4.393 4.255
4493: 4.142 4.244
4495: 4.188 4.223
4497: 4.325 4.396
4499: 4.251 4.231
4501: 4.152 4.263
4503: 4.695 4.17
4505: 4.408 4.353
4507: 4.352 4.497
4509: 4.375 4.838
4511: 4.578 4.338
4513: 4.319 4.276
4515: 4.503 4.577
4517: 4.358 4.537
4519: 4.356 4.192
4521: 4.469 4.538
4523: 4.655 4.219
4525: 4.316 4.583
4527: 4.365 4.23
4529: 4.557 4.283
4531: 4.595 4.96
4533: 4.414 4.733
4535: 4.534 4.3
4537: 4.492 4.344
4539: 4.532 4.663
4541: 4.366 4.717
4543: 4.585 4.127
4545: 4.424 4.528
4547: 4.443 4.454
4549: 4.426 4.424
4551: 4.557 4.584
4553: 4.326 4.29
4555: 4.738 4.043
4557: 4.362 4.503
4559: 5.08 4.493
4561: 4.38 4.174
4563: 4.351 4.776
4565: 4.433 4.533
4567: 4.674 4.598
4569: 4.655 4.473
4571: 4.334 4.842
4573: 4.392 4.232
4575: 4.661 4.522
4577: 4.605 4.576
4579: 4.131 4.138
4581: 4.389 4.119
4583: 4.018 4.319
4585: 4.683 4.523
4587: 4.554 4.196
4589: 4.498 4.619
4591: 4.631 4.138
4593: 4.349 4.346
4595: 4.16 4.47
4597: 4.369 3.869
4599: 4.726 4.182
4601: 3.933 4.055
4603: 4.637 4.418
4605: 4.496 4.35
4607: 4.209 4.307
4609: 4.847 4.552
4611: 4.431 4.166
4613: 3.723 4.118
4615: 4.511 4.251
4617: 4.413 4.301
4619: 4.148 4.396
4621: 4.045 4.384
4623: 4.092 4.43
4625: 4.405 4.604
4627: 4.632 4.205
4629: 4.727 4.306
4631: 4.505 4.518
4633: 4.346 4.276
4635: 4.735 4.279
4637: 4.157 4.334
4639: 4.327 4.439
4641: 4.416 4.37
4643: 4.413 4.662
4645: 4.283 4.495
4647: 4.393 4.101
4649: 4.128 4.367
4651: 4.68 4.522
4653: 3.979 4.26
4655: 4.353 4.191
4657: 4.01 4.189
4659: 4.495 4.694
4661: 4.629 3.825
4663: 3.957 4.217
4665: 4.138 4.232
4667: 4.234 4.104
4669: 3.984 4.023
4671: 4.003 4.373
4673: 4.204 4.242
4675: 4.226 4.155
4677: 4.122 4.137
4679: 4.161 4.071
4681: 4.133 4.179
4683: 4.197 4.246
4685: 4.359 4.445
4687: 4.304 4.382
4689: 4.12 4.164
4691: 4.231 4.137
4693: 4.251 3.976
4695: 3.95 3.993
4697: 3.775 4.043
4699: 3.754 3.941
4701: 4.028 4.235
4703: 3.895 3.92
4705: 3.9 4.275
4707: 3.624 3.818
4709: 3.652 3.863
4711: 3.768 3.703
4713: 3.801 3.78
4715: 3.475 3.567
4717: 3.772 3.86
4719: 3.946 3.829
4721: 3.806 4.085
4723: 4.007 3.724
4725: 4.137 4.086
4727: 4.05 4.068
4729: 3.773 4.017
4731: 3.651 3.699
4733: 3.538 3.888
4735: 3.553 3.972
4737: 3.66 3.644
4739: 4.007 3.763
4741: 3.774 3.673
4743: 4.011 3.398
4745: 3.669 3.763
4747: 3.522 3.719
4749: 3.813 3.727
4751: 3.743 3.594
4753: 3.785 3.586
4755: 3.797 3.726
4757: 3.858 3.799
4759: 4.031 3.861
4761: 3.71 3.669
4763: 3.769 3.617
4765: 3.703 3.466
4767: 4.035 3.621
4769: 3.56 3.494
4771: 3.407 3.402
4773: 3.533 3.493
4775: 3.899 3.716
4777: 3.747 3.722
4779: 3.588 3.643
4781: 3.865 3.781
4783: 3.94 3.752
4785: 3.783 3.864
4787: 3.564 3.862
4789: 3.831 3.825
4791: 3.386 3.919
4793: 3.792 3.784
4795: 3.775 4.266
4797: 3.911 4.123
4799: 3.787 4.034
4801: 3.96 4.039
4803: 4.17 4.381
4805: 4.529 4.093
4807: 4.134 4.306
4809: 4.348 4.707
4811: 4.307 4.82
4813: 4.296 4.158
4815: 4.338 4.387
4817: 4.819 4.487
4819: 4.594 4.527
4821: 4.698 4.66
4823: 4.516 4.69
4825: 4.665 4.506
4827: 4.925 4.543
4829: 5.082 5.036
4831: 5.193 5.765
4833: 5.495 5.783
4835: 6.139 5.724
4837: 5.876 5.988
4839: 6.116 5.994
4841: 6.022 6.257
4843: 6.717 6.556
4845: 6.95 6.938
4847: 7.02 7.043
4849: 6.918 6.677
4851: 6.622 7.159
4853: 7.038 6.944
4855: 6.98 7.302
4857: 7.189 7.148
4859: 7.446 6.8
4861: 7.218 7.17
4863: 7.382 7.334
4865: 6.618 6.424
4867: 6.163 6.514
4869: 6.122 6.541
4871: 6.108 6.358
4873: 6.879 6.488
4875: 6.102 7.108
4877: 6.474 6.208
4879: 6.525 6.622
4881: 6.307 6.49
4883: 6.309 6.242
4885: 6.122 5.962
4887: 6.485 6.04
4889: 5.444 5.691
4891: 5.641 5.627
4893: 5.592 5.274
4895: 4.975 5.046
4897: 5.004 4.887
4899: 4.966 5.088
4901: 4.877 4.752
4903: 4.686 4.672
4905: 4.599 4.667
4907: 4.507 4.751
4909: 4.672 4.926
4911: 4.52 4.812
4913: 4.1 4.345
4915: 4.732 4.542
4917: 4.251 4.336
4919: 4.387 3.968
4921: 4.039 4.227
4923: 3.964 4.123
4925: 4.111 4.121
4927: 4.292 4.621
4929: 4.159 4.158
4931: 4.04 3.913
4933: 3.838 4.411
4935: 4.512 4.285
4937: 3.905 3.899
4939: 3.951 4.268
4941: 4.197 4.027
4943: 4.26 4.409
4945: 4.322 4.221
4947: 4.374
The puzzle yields 0.271 mag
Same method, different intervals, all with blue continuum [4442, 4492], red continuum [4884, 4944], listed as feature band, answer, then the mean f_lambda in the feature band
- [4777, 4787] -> 0.195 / 3.76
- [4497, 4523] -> -0.059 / 4.4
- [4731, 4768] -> 0.193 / 3.73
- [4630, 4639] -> -0.016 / 4.39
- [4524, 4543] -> -0.073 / 4.49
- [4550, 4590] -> -0.053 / 4.46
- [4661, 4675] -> 0.057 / 4.14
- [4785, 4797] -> 0.184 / 3.81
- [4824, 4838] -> -0.161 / 5.29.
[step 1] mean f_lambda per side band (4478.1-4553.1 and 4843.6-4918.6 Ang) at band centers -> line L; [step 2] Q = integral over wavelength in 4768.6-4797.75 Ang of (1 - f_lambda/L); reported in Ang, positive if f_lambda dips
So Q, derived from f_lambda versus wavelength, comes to 9.5 Ang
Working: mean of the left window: 4.4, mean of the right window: 5.96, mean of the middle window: 3.73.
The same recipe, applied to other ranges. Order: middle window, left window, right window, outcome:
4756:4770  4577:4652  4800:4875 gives 4.06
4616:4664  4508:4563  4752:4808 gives -1.87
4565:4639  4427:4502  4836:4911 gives 6.24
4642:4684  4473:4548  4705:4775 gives -2.88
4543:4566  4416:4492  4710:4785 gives -2.82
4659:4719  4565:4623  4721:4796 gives -0.60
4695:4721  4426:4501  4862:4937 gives 4.95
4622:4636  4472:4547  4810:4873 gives 1.41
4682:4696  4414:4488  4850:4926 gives 2.13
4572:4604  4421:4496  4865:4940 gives 0.19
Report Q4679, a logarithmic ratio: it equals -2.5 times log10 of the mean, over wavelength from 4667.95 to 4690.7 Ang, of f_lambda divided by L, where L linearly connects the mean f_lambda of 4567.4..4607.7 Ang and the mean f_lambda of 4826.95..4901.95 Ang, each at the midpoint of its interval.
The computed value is 0.19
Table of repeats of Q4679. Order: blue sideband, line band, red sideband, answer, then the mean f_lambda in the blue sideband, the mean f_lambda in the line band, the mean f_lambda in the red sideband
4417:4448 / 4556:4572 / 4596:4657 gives -0.070 mag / 4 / 4.52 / 4.34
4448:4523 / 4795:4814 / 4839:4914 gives 0.332 mag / 4.24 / 4.22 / 6.07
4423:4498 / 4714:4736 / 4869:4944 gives 0.207 mag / 4.09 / 3.84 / 5.02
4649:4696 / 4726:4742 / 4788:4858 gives 0.204 mag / 4.21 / 3.81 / 5.16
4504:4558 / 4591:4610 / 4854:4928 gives 0.080 mag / 4.45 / 4.34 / 5.6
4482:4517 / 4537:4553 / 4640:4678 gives -0.036 mag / 4.35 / 4.47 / 4.26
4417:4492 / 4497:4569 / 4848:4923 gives -0.015 mag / 4.08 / 4.45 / 5.8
